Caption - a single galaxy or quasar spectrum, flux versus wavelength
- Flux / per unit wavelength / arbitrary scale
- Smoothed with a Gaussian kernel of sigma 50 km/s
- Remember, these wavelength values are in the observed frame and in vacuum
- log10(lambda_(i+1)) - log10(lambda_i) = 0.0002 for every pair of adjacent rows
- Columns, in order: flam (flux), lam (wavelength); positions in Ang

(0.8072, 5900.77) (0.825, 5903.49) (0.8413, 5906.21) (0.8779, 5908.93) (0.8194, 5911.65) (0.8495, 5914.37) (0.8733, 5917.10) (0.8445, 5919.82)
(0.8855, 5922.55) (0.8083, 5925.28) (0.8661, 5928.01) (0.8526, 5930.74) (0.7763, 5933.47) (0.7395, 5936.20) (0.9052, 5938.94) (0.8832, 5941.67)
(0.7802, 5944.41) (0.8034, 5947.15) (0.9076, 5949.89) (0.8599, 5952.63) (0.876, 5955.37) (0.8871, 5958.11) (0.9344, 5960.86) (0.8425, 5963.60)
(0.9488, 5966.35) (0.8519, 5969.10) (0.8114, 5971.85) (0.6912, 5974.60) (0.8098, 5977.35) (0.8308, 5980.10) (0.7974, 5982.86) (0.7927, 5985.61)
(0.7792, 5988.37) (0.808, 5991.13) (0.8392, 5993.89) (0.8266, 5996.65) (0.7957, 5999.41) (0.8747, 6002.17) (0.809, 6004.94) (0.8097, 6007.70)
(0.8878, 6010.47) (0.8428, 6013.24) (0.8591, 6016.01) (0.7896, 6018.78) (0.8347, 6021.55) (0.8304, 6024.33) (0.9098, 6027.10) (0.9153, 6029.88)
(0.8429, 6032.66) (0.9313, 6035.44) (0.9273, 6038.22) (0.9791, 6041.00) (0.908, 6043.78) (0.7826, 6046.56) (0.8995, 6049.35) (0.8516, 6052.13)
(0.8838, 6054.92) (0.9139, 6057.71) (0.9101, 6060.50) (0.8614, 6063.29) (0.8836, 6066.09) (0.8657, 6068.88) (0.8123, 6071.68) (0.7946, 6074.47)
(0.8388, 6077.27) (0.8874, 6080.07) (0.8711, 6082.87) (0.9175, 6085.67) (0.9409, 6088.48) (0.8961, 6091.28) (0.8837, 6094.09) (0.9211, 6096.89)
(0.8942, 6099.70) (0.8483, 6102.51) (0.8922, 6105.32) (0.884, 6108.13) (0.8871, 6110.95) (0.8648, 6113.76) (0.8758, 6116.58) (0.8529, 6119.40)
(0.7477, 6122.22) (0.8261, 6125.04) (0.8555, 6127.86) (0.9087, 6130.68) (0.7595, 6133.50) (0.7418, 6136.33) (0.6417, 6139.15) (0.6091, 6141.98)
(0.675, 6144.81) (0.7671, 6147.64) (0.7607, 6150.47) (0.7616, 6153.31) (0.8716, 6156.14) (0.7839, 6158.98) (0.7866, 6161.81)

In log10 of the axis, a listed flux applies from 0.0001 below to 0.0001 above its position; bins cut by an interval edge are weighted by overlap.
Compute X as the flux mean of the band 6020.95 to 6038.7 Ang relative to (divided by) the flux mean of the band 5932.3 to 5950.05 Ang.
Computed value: 1.07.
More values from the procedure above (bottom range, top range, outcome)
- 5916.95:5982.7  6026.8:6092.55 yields 1.05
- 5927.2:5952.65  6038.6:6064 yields 1.07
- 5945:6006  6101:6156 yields 0.96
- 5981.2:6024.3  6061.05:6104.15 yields 1.06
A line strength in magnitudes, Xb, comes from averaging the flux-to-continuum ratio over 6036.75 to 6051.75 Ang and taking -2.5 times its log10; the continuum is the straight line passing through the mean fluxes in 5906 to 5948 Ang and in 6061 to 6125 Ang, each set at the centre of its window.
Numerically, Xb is -0.05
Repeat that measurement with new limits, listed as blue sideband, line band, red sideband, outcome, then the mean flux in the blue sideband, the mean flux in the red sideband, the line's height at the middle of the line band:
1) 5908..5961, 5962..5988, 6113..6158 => 0.022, 0.849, 0.781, 0.836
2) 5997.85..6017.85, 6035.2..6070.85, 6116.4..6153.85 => -0.097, 0.839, 0.767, 0.813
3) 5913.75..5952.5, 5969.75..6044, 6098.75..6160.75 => -0.018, 0.841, 0.804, 0.827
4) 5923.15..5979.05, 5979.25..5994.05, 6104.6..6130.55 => 0.054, 0.842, 0.856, 0.845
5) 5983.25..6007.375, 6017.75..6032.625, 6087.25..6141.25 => -0.043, 0.815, 0.845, 0.823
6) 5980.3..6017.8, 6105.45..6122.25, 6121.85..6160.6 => -0.114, 0.825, 0.766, 0.777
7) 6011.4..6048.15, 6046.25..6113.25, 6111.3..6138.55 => -0.038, 0.874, 0.823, 0.847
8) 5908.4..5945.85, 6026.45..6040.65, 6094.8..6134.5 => -0.073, 0.839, 0.86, 0.851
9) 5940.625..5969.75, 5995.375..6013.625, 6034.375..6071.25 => 0.057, 0.871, 0.89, 0.88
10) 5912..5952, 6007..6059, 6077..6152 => -0.050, 0.841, 0.831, 0.835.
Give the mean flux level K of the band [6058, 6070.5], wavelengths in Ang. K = 0.882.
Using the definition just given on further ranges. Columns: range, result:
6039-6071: 0.885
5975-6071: 0.854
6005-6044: 0.873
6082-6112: 0.895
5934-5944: 0.831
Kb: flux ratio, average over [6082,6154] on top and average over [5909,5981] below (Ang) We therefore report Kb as 1.0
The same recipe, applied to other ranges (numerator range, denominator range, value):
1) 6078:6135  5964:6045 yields 1.03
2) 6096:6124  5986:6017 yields 1.04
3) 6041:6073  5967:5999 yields 1.08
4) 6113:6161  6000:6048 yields 0.90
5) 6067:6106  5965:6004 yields 1.07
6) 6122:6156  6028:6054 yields 0.85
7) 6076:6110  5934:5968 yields 1.03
